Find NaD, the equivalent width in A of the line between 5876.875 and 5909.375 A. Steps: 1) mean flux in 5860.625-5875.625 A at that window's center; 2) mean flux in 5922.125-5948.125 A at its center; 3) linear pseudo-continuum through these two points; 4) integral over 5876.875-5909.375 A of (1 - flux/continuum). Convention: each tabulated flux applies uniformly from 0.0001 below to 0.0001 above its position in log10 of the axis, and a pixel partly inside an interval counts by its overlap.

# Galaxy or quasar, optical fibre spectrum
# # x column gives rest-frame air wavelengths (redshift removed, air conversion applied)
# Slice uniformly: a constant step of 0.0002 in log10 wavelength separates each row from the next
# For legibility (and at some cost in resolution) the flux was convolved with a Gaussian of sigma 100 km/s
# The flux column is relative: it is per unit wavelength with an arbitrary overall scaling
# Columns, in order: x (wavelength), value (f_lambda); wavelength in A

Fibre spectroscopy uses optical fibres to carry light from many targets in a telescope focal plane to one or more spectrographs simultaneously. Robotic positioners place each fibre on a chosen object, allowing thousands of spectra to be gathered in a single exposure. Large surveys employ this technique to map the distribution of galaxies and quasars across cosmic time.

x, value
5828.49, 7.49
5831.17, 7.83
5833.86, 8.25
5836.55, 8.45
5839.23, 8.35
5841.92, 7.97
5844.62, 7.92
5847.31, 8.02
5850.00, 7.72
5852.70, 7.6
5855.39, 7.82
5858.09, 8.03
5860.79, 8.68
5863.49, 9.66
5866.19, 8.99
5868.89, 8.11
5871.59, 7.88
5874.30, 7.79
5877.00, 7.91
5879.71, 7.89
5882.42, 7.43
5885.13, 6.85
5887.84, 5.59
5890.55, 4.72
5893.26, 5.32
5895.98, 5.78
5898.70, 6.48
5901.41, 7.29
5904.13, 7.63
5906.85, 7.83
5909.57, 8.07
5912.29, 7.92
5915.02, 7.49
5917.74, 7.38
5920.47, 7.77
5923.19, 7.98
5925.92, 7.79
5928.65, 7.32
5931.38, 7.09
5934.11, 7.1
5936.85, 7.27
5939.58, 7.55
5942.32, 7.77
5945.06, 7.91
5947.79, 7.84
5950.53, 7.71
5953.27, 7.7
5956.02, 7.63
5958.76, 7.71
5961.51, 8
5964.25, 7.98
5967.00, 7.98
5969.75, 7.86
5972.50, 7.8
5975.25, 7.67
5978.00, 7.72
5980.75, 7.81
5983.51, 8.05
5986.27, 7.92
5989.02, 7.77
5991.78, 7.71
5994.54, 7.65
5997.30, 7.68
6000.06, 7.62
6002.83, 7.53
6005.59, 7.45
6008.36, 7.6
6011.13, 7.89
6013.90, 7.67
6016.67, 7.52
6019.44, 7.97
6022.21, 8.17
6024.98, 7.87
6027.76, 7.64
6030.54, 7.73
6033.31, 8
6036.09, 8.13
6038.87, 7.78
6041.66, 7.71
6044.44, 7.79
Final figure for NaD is 5.6 A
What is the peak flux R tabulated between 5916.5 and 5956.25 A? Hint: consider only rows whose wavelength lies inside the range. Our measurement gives 7.98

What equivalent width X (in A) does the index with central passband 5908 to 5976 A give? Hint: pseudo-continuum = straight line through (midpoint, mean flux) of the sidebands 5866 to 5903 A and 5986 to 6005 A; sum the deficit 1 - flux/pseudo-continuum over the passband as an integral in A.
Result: -3.4 A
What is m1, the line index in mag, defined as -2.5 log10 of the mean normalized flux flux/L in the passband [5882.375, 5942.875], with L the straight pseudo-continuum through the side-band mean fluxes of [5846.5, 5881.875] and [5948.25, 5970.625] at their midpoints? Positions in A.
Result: 0.13 mag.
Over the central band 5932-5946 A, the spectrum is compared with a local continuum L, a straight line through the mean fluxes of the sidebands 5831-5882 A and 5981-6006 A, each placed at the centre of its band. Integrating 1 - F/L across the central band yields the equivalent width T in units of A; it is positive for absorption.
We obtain 0.7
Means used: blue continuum 8.14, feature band 7.48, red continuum 7.72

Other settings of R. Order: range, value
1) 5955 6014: 8.05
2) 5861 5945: 9.66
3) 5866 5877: 8.99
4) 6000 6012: 7.89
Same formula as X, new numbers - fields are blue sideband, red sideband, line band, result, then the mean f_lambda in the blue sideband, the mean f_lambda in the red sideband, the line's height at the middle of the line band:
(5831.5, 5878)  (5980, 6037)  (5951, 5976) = 0.3 A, 8.18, 7.78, 7.89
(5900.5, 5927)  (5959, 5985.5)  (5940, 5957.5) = 0.1 A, 7.72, 7.87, 7.81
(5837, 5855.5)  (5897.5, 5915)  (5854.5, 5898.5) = 2.2 A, 7.95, 7.54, 7.74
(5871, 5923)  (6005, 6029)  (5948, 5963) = -0.7 A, 7.12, 7.76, 7.43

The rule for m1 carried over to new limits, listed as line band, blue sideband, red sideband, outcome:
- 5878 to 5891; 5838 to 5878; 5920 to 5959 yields 0.20 mag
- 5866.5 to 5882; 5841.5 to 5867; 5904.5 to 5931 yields 0.01 mag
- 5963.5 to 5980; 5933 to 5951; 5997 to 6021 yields -0.03 mag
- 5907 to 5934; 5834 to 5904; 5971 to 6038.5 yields 0.00 mag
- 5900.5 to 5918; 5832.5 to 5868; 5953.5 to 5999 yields 0.05 mag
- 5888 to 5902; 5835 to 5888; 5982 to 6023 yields 0.34 mag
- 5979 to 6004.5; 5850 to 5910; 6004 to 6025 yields -0.01 mag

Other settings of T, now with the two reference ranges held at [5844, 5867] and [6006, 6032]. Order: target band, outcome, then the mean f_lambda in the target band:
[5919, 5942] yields 1.6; 7.5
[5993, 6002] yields 0.2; 7.64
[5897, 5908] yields 1.2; 7.25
